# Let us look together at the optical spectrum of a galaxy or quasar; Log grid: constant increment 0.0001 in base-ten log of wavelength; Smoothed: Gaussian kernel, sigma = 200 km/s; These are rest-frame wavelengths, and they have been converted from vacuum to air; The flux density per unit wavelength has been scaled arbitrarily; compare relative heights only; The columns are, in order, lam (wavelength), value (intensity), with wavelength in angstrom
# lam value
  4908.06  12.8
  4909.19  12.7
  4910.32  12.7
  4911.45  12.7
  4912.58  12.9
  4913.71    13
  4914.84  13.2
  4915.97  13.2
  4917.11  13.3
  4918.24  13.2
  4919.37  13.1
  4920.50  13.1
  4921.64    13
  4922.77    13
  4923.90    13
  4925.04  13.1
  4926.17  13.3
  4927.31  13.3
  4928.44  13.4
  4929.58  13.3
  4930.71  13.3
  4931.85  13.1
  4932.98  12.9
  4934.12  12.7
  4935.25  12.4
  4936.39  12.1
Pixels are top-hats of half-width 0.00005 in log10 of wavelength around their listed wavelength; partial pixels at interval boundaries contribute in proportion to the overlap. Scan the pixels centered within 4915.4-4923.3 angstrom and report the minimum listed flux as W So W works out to 13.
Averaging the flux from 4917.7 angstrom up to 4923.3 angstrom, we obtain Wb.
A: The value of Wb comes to 13.1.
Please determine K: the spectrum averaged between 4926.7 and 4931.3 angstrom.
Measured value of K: 13.3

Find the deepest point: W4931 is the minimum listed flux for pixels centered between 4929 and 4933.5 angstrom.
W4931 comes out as 12.9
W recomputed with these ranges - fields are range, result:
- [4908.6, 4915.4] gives 12.7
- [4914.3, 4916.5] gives 13.2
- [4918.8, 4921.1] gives 13.1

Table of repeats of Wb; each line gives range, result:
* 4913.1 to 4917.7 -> 13.2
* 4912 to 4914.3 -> 13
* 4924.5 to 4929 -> 13.3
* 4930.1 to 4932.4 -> 13.2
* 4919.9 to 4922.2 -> 13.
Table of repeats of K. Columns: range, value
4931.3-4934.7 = 12.9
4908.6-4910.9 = 12.7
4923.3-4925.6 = 13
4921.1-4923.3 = 13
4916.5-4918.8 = 13.2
